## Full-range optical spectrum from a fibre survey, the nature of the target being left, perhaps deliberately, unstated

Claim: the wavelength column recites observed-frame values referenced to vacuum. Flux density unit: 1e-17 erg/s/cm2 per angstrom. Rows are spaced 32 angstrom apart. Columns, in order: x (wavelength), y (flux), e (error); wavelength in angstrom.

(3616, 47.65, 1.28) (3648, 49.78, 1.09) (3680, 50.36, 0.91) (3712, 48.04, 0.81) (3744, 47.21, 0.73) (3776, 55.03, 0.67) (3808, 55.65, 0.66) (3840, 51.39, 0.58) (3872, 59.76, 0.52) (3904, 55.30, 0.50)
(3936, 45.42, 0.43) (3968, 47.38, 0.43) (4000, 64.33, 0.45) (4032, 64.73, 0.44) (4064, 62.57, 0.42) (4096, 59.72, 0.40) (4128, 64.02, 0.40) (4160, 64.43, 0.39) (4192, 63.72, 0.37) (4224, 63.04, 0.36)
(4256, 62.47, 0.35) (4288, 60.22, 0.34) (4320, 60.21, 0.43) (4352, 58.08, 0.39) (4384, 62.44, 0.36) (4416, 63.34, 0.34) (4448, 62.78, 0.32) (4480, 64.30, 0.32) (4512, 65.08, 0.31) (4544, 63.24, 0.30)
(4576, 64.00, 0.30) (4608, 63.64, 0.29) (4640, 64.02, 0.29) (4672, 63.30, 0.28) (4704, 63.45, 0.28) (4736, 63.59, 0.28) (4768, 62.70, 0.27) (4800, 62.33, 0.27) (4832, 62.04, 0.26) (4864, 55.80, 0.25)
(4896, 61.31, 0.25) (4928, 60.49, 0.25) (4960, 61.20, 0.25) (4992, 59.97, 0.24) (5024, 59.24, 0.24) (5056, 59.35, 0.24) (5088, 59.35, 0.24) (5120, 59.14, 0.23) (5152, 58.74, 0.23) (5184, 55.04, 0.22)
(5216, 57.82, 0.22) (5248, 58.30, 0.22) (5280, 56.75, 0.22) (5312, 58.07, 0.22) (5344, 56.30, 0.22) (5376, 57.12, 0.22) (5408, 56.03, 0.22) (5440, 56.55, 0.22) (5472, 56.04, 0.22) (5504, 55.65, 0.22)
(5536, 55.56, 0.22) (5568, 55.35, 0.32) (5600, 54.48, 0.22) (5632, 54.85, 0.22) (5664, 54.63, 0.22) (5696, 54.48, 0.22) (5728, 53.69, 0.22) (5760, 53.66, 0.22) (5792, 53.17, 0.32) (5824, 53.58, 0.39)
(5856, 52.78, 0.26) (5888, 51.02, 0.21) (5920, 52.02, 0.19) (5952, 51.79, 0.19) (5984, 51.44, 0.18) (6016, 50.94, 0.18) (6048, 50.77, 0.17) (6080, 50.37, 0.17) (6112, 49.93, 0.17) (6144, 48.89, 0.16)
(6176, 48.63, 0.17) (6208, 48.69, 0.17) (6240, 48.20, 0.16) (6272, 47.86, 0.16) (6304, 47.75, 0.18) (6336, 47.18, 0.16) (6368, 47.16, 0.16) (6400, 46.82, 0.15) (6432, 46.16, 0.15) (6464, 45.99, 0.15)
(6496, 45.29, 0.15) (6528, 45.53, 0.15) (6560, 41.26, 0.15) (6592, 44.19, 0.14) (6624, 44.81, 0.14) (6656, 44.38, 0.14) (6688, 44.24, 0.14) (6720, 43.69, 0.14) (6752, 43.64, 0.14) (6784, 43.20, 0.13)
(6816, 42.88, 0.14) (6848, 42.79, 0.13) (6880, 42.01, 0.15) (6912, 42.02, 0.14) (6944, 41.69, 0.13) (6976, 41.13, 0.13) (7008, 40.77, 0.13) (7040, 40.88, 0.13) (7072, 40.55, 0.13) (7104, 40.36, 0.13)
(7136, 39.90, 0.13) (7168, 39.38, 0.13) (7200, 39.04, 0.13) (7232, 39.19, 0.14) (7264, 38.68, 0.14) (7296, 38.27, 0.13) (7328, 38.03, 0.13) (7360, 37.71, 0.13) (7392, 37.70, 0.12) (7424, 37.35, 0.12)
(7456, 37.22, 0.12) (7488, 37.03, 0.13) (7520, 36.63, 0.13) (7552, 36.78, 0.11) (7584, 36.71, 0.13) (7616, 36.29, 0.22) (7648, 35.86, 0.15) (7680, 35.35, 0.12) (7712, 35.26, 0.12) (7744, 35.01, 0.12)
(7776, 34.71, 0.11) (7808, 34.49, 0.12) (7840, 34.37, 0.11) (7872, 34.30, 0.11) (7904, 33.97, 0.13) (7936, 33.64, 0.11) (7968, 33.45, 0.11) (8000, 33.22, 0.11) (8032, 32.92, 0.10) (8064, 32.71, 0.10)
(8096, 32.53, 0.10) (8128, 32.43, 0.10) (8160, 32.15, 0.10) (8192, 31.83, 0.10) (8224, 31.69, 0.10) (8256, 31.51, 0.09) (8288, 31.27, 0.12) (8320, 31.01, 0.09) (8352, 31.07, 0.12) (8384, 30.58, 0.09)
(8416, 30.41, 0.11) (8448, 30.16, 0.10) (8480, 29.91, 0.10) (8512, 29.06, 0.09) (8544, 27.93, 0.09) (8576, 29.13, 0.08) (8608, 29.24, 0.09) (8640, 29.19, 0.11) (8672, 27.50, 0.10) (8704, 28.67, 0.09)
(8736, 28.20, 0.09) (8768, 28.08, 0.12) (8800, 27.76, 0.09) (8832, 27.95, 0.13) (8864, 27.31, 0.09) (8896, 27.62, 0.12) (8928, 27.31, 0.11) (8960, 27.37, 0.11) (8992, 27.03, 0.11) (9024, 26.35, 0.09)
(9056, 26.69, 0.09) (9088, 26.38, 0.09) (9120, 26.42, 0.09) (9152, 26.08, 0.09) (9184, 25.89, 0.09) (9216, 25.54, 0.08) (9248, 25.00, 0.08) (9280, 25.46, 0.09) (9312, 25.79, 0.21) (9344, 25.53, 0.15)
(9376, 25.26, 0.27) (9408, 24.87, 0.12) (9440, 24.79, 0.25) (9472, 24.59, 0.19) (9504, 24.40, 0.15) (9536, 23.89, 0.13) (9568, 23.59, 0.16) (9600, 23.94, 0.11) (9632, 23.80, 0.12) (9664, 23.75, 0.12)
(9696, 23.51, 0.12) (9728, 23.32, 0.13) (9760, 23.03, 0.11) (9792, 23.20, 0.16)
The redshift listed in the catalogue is 0.000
